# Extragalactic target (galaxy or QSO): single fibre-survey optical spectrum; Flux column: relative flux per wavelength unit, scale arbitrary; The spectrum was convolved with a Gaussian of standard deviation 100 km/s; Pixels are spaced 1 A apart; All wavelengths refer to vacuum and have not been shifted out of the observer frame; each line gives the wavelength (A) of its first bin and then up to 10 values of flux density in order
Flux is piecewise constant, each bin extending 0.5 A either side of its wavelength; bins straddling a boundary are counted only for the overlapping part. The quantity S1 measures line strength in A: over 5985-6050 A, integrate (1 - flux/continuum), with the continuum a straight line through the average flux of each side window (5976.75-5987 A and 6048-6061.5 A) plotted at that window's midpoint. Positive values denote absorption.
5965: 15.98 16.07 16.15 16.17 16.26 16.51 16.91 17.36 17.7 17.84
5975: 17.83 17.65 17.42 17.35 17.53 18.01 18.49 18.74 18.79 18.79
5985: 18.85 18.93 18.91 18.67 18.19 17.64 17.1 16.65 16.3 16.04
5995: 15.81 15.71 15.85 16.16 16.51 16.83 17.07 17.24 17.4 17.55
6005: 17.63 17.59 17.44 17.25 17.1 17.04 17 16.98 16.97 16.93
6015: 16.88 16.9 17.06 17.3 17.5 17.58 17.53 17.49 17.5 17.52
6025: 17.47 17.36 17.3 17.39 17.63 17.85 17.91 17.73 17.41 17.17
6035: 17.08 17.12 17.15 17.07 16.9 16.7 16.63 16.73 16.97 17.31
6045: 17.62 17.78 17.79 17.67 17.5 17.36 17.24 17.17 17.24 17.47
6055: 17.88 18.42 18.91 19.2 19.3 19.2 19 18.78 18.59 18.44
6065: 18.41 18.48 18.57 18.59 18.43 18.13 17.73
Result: 3.53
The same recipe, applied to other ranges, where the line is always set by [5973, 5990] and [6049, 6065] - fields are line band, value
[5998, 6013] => 0.89 A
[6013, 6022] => 0.51 A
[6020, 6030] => 0.41 A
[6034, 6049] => 0.87 A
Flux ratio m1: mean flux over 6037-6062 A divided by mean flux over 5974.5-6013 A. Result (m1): 1.02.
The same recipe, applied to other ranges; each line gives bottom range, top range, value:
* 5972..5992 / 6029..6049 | 0.96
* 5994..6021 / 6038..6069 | 1.06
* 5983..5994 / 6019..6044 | 0.96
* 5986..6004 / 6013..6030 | 1.02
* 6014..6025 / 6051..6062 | 1.06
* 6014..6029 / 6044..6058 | 1.02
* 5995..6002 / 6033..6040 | 1.04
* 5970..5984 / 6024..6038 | 0.98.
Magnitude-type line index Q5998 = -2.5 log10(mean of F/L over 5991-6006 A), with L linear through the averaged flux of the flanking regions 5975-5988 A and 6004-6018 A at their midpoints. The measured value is 0.061 mag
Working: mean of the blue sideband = 18.3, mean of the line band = 16.7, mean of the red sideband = 17.2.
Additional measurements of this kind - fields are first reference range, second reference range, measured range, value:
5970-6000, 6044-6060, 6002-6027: 0.02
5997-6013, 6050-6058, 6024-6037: 0.00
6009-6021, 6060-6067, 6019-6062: 0.02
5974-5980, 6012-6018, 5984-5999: 0.01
